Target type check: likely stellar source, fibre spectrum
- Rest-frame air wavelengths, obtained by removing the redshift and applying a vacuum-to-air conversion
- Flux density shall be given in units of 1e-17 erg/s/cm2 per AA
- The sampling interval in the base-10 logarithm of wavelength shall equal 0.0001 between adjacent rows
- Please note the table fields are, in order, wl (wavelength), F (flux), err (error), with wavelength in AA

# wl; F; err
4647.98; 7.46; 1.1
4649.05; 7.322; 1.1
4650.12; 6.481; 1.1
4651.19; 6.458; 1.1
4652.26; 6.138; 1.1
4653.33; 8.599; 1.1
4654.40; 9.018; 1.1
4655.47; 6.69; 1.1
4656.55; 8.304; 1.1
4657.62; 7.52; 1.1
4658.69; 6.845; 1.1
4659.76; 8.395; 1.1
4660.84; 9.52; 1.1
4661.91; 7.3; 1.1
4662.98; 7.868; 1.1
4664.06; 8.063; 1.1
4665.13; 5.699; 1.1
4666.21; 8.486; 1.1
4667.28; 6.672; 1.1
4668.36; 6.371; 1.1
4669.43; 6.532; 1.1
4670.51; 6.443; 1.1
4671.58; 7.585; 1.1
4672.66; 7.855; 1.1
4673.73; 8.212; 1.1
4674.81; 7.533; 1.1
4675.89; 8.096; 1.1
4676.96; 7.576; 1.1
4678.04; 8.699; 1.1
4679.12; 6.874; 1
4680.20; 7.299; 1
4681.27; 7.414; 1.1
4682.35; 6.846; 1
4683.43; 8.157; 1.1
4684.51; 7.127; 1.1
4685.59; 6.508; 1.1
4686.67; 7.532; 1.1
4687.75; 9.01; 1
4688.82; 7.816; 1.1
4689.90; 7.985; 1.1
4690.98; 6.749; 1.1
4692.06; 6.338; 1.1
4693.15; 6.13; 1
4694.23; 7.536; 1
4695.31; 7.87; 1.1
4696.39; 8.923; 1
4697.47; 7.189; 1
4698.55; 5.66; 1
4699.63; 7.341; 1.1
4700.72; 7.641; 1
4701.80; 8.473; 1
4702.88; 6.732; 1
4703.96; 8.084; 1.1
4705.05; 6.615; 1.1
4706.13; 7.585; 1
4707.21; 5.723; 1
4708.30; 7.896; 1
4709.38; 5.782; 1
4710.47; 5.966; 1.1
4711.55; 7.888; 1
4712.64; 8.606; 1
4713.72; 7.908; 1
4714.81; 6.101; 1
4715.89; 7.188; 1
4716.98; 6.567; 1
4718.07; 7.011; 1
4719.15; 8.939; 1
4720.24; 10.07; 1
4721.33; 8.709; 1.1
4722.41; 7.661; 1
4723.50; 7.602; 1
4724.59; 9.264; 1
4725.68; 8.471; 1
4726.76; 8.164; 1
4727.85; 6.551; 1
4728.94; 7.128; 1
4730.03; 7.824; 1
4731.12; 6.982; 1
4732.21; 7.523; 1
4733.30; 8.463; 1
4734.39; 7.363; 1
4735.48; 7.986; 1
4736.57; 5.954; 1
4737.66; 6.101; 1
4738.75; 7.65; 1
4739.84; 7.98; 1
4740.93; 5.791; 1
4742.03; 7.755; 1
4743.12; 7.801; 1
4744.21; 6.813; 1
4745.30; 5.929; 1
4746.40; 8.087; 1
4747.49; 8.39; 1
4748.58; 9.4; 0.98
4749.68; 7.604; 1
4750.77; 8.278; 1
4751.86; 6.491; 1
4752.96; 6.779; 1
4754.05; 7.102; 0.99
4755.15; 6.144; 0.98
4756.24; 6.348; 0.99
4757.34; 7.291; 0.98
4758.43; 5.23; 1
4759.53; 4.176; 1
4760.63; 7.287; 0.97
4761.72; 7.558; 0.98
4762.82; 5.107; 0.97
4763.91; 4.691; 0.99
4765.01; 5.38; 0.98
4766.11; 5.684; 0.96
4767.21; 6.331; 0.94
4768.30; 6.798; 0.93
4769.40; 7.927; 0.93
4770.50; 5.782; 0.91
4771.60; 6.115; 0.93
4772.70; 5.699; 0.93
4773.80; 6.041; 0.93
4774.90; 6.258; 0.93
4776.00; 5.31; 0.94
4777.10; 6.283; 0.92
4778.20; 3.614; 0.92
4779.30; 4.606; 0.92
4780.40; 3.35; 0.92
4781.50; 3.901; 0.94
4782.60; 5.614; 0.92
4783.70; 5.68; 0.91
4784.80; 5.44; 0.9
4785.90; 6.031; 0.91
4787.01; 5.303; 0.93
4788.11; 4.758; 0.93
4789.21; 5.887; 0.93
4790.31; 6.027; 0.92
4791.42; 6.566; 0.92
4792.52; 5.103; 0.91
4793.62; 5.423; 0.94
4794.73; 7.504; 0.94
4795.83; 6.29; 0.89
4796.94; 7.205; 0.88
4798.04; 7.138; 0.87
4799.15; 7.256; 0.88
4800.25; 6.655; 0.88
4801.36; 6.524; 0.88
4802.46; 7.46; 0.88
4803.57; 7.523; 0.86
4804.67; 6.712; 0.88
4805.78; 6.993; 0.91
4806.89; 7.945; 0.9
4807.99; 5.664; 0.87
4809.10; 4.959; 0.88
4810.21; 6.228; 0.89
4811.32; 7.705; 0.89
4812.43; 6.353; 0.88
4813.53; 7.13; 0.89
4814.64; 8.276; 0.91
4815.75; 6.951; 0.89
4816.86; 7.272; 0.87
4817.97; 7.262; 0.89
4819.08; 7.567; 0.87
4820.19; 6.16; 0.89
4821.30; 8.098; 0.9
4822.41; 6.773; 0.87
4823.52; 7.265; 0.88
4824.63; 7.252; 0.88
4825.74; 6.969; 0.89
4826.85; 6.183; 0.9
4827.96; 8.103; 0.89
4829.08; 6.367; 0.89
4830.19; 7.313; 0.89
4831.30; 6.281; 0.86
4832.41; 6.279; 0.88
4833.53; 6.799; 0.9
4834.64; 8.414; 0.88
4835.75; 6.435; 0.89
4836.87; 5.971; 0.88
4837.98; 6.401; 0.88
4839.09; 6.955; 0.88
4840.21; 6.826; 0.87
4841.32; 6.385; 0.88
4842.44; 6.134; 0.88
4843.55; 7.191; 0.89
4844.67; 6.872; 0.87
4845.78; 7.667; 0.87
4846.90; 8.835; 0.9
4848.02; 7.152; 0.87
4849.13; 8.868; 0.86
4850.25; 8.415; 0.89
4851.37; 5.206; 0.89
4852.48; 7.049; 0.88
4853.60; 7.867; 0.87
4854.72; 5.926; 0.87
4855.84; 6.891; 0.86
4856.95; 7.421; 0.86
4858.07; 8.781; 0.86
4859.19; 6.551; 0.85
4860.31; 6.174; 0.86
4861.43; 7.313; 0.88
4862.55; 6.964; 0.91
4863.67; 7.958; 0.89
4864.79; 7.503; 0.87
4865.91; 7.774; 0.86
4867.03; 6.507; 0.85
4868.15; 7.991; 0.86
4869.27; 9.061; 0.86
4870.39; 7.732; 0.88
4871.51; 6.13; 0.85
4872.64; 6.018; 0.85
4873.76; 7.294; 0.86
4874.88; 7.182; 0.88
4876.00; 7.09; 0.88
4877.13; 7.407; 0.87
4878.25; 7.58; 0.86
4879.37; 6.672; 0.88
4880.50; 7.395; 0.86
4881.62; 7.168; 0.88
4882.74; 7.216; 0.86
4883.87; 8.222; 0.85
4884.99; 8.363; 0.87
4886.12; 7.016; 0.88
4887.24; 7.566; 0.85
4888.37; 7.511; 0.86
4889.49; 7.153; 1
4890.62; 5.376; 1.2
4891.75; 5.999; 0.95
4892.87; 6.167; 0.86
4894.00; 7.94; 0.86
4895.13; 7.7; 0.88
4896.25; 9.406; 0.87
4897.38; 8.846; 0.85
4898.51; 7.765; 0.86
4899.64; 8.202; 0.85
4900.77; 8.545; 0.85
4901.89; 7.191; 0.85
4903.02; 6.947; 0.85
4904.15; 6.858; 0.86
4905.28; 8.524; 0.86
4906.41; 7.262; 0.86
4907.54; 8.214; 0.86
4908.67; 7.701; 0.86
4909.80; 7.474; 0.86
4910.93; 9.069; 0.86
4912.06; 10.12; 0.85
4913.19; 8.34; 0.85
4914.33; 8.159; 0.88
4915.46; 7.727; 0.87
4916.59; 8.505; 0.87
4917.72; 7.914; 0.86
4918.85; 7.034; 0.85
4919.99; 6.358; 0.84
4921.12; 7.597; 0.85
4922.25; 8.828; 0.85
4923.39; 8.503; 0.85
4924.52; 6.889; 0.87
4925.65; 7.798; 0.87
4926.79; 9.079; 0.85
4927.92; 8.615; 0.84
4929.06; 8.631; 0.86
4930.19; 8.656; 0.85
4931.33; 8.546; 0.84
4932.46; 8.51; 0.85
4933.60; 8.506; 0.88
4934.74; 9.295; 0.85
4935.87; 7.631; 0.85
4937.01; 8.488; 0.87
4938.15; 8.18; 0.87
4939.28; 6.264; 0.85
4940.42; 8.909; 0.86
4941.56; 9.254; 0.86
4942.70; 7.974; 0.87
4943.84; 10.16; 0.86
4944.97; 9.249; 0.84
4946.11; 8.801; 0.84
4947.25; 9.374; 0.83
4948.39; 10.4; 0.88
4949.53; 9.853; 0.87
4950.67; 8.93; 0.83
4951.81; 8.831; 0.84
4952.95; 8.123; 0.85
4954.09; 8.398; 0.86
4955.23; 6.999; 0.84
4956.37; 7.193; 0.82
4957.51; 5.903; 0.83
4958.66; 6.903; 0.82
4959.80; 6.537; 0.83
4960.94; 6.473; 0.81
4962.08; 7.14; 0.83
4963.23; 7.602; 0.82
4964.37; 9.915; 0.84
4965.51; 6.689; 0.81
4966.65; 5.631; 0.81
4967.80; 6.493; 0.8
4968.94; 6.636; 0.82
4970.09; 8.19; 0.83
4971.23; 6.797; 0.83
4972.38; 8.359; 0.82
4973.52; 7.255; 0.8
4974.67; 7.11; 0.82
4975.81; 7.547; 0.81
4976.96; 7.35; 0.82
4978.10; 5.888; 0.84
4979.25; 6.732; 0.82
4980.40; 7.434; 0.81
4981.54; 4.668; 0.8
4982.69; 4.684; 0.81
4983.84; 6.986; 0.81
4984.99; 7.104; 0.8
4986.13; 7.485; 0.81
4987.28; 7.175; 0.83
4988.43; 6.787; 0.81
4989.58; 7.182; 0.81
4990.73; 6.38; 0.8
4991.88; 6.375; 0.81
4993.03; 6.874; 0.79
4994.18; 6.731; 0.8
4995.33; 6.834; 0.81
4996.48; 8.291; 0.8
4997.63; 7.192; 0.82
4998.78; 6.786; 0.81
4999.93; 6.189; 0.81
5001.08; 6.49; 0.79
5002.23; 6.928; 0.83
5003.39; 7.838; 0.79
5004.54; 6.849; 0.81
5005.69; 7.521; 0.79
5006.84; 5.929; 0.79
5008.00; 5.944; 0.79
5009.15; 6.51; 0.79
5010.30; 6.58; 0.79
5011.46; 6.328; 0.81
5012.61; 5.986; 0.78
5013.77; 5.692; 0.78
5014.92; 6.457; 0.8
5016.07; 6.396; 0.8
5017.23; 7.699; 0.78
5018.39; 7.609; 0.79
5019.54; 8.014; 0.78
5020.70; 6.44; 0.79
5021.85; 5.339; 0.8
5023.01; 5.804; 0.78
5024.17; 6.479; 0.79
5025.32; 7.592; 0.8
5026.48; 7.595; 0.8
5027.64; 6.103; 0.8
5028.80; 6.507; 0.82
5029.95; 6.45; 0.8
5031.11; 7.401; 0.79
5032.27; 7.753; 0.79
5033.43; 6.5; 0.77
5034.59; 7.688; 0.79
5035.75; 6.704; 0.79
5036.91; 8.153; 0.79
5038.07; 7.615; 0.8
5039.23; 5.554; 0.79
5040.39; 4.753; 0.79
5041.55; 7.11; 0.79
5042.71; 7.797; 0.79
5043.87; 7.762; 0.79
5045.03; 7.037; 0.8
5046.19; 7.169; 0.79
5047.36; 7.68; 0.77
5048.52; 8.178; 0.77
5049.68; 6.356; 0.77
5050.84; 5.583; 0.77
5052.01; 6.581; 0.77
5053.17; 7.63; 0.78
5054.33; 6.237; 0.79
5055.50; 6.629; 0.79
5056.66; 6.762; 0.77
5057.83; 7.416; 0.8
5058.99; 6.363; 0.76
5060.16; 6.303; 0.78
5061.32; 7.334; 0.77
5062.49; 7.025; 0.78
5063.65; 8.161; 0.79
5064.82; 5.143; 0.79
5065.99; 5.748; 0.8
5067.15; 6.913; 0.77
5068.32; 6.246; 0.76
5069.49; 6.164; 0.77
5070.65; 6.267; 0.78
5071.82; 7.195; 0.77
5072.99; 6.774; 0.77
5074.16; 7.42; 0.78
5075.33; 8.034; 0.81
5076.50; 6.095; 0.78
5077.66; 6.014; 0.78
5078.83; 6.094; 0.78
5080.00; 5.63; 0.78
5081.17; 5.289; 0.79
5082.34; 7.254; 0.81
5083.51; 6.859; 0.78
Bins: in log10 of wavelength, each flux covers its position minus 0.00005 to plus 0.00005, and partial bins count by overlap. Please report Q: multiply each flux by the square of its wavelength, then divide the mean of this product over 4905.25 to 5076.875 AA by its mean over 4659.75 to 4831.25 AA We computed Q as 1.2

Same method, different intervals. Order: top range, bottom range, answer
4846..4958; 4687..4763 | 1.15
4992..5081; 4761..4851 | 1.14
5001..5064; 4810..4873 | 1.04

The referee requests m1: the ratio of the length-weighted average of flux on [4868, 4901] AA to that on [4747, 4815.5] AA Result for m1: 1.18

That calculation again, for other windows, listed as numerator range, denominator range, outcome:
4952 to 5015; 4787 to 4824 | 1.02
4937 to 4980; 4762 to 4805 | 1.31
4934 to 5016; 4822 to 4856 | 1.04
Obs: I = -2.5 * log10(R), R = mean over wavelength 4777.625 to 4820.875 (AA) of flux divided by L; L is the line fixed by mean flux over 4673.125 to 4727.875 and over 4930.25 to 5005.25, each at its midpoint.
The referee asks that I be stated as 0.20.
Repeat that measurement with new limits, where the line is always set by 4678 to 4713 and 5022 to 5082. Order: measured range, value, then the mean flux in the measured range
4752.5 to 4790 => 0.24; 5.75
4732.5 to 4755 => -0.02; 7.36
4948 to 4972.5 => -0.11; 7.6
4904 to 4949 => -0.20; 8.35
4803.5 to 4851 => 0.01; 7.03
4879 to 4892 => -0.02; 7.17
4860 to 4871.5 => -0.06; 7.46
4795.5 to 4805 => 0.02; 7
